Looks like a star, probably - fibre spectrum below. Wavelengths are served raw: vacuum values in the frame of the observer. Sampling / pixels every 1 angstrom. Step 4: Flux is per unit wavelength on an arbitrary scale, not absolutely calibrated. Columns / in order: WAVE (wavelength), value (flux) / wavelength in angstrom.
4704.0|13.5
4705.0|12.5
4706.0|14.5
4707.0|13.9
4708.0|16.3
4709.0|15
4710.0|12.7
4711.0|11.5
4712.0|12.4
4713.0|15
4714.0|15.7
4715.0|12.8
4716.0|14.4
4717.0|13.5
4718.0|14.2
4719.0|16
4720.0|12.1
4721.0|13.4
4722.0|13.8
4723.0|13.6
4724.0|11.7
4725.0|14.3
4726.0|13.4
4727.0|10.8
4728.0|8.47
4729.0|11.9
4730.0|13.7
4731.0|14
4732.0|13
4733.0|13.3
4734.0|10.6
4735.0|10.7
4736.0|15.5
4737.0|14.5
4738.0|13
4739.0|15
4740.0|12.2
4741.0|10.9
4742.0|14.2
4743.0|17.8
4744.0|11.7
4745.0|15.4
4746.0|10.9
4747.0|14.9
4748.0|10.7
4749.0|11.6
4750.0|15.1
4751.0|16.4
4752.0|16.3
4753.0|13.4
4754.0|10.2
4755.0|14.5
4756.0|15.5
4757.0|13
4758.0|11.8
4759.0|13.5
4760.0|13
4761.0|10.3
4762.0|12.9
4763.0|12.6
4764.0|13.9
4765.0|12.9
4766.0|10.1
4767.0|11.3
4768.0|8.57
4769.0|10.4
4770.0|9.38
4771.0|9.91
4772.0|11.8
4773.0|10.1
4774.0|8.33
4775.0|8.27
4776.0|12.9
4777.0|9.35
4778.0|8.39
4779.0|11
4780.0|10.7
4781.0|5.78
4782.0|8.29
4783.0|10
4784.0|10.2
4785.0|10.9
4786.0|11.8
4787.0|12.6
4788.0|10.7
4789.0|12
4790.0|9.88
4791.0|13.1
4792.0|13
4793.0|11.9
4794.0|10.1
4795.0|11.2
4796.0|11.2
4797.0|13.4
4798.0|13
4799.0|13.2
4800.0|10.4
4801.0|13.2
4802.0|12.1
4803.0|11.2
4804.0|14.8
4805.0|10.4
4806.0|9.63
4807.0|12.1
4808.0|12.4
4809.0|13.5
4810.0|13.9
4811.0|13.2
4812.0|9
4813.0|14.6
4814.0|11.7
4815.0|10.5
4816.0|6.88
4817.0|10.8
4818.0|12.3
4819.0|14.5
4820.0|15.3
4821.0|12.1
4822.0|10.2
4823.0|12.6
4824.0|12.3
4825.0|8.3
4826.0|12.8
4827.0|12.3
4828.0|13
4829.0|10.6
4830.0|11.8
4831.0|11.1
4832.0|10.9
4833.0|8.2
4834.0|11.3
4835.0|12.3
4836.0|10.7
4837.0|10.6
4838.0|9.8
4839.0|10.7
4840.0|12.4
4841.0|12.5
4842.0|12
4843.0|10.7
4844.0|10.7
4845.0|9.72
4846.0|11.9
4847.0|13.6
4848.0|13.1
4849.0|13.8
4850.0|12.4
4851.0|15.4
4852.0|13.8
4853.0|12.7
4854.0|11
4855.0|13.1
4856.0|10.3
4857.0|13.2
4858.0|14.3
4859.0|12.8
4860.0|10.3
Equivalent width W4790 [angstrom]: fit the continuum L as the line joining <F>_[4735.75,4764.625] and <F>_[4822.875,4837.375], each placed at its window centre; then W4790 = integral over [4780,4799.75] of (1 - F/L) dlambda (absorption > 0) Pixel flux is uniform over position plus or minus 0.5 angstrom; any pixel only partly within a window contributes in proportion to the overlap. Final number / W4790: 1.9 angstrom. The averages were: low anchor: 13.5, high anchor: 11.2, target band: 11.1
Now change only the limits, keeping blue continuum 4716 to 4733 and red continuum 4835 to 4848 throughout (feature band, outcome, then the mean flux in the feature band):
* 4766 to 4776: 2.0 angstrom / 9.96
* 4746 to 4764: -0.9 angstrom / 13.2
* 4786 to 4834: 0.2 angstrom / 11.8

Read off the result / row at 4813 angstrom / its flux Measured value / 14.6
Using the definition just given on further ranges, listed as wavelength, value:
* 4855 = 13.1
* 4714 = 15.7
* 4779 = 11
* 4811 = 13.2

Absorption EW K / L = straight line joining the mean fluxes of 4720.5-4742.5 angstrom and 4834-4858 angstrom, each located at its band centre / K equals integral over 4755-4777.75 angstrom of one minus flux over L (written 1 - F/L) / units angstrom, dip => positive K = 2.2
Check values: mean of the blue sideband 12.8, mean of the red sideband 12.1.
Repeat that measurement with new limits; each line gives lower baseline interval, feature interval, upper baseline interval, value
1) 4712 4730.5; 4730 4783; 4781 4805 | 1.36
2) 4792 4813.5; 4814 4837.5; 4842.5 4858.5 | 1.78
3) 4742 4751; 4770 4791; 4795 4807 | 4.06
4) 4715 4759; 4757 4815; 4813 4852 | 5.19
